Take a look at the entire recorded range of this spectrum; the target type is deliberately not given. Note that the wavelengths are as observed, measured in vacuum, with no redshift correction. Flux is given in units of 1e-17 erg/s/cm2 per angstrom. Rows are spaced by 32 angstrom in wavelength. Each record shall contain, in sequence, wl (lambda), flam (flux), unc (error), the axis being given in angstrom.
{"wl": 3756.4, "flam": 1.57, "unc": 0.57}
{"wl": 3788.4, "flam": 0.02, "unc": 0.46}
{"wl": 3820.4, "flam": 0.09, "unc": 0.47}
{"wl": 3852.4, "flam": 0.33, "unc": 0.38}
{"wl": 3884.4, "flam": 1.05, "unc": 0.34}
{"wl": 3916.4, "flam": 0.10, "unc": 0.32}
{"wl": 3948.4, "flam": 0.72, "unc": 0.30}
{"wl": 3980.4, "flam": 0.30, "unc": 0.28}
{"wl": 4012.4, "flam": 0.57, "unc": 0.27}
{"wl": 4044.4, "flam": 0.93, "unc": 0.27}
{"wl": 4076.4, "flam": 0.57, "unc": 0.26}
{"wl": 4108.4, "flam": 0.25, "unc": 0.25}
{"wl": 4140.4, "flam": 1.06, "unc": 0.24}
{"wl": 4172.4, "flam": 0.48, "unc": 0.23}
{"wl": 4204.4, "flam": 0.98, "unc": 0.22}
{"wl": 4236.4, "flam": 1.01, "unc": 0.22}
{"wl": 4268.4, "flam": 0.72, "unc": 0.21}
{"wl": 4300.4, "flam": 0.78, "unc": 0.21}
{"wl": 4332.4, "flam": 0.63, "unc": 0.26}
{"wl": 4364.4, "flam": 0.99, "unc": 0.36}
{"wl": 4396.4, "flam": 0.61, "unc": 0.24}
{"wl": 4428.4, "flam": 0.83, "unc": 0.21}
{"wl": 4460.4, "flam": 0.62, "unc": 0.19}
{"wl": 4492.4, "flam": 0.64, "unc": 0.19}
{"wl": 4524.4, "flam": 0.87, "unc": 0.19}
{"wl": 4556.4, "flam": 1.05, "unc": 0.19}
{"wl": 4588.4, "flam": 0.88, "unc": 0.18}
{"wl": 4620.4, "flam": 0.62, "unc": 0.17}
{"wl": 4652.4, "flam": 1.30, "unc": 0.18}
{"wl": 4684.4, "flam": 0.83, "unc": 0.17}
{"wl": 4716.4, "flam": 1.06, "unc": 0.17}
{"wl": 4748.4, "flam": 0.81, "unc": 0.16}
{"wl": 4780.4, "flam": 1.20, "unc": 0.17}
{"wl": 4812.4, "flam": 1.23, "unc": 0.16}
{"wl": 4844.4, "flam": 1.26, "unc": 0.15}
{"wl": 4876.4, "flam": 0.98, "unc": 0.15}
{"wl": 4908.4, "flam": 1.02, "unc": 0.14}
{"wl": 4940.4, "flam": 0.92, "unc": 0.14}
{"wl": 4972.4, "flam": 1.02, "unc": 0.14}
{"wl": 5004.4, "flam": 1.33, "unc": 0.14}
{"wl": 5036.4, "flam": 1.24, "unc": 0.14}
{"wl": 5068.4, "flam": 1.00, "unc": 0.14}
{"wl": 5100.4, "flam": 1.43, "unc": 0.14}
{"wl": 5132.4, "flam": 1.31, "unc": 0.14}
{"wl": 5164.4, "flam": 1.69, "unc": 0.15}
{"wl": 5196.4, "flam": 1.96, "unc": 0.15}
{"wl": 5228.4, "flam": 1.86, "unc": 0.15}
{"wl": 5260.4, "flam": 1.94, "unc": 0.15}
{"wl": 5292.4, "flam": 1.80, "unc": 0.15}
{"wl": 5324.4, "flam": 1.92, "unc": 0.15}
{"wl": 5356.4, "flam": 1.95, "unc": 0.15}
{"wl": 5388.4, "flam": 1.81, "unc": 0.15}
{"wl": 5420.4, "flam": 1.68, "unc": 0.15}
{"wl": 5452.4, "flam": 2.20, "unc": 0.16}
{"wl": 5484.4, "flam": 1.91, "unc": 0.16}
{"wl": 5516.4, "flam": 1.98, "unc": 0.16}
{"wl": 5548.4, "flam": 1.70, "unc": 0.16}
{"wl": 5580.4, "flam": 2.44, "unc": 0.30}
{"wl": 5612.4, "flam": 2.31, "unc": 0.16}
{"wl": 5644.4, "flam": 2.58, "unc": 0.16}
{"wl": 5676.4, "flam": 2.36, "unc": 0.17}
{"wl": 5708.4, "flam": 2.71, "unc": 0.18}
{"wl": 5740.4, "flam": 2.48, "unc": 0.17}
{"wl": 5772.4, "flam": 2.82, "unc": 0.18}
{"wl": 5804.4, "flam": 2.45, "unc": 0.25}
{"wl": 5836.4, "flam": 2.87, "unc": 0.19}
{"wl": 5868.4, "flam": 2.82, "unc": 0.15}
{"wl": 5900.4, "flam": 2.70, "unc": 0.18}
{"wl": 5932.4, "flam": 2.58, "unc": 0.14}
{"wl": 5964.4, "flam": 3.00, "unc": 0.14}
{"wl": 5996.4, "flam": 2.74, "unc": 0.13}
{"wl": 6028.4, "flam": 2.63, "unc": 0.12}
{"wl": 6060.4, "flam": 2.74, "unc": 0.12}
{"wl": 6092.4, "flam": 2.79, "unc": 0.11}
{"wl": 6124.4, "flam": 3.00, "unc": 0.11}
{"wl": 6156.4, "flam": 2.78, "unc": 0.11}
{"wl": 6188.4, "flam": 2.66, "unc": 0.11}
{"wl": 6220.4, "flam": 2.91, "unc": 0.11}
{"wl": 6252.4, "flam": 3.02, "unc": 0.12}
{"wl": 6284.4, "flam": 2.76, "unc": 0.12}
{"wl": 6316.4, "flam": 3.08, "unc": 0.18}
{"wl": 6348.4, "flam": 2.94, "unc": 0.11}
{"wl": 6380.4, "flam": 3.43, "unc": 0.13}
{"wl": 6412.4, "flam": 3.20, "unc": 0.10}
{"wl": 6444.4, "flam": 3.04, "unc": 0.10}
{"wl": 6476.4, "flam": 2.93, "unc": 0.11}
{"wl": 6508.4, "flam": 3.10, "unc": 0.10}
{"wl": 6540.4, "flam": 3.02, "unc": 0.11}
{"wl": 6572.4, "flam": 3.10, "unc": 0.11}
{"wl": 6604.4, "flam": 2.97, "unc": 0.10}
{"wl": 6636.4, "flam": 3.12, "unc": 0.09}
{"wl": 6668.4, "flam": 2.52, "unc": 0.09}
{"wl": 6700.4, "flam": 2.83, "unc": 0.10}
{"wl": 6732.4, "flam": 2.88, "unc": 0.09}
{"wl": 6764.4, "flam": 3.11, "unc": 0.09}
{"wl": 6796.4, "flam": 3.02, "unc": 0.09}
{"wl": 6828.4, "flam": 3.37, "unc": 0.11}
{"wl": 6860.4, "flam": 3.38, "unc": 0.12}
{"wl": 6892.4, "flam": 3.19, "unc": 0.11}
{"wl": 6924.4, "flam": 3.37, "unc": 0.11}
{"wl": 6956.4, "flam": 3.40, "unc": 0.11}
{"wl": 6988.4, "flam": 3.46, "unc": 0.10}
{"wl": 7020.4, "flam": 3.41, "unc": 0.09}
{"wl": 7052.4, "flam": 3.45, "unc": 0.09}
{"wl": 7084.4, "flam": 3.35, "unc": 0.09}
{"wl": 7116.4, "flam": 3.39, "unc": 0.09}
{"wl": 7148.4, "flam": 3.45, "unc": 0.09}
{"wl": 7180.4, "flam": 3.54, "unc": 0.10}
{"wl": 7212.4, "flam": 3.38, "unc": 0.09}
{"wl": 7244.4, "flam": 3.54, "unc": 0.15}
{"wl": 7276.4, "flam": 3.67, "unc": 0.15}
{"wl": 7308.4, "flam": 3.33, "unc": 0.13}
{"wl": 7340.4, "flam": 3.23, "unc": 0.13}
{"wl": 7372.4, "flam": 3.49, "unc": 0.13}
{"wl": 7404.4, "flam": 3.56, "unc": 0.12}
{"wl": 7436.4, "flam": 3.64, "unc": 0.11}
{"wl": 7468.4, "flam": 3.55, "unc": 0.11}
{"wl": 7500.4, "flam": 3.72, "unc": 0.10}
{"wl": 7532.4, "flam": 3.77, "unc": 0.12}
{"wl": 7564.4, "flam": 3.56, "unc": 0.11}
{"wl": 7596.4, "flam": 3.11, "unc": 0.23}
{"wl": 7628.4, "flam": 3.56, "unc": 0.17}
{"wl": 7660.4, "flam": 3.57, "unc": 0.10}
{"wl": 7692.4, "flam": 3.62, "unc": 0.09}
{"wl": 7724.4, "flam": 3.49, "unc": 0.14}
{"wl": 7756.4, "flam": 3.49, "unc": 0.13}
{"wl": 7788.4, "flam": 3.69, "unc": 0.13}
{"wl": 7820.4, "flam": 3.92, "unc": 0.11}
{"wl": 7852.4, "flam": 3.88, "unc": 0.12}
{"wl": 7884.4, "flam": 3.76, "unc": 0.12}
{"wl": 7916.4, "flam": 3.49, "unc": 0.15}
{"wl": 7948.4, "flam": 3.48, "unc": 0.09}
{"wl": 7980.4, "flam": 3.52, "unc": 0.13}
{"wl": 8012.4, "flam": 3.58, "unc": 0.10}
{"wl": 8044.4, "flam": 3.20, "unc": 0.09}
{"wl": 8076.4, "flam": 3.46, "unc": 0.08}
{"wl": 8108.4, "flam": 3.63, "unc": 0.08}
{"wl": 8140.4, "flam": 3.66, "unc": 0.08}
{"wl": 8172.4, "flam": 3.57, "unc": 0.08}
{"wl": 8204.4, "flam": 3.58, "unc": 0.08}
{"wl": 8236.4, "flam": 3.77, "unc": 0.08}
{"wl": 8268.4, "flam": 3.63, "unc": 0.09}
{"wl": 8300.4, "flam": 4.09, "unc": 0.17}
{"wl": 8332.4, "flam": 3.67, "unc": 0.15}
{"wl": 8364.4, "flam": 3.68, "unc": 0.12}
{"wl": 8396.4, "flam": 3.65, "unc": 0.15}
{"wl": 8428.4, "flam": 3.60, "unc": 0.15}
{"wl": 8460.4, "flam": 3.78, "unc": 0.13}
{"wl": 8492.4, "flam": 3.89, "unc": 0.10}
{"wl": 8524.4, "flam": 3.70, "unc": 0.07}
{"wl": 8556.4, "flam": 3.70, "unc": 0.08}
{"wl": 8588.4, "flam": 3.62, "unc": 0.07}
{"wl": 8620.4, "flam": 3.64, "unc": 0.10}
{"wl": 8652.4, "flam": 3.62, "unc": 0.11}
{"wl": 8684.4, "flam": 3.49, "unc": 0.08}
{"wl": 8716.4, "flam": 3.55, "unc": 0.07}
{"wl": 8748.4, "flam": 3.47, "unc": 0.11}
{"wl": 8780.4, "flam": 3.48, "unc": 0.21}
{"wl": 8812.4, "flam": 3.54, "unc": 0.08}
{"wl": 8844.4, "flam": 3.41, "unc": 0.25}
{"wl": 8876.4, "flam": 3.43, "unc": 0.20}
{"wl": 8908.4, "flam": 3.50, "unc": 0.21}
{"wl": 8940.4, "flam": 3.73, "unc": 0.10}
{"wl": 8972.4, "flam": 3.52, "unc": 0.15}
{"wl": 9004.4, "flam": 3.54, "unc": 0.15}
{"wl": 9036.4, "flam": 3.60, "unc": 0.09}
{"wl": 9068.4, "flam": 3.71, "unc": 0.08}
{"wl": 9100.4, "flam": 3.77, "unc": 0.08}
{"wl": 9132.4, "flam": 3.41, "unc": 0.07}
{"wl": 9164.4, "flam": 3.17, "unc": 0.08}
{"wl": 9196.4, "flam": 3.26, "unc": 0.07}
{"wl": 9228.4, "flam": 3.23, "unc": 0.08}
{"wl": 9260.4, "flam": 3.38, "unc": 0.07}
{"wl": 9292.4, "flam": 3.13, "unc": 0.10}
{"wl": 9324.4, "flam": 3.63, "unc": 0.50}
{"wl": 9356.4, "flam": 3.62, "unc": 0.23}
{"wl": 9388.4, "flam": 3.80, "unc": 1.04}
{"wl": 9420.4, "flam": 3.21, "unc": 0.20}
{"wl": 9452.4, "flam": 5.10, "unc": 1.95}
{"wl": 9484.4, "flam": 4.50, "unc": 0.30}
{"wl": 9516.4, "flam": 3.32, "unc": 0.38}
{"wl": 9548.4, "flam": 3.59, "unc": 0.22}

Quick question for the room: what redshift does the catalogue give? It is 0.29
